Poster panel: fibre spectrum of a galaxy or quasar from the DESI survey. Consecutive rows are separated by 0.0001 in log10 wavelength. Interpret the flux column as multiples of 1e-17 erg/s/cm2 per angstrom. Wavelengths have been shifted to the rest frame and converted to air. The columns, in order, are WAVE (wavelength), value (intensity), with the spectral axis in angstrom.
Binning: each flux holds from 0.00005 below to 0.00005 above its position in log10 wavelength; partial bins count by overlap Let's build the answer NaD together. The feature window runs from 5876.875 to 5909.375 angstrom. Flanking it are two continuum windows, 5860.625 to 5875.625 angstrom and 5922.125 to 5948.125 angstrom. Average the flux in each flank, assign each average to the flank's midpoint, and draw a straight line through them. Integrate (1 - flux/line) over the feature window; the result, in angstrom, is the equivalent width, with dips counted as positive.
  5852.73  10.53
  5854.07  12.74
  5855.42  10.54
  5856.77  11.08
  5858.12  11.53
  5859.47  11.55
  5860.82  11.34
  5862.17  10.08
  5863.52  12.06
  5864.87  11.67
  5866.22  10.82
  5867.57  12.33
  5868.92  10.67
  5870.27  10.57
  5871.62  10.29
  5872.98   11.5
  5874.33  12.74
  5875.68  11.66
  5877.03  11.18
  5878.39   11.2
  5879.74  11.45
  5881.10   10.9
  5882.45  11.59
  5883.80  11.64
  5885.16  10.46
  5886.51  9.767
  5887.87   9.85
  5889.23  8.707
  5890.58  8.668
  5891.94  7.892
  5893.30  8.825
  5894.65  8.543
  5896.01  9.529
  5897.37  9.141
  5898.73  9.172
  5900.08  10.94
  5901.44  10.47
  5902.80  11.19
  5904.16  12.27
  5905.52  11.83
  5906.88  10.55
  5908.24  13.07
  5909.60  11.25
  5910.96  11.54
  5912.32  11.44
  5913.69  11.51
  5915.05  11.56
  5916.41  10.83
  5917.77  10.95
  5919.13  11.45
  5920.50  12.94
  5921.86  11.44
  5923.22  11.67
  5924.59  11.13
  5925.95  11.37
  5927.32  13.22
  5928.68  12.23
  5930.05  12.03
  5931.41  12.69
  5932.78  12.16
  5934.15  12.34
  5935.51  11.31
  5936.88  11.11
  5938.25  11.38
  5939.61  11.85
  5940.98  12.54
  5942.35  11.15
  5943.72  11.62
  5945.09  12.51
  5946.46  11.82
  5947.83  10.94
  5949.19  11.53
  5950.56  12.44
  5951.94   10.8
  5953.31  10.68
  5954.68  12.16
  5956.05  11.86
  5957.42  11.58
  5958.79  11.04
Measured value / 3.2 angstrom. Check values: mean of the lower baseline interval 11.3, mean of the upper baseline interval 11.9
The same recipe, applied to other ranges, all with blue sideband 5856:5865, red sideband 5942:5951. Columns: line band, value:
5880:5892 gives 1.4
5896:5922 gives 0.8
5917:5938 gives -0.4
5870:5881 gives 0.0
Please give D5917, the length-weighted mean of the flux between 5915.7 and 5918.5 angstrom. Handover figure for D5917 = 10.9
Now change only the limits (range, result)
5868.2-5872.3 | 10.5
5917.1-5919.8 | 11.2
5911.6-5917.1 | 11.3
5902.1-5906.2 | 11.8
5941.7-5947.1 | 11.8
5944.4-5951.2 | 11.9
